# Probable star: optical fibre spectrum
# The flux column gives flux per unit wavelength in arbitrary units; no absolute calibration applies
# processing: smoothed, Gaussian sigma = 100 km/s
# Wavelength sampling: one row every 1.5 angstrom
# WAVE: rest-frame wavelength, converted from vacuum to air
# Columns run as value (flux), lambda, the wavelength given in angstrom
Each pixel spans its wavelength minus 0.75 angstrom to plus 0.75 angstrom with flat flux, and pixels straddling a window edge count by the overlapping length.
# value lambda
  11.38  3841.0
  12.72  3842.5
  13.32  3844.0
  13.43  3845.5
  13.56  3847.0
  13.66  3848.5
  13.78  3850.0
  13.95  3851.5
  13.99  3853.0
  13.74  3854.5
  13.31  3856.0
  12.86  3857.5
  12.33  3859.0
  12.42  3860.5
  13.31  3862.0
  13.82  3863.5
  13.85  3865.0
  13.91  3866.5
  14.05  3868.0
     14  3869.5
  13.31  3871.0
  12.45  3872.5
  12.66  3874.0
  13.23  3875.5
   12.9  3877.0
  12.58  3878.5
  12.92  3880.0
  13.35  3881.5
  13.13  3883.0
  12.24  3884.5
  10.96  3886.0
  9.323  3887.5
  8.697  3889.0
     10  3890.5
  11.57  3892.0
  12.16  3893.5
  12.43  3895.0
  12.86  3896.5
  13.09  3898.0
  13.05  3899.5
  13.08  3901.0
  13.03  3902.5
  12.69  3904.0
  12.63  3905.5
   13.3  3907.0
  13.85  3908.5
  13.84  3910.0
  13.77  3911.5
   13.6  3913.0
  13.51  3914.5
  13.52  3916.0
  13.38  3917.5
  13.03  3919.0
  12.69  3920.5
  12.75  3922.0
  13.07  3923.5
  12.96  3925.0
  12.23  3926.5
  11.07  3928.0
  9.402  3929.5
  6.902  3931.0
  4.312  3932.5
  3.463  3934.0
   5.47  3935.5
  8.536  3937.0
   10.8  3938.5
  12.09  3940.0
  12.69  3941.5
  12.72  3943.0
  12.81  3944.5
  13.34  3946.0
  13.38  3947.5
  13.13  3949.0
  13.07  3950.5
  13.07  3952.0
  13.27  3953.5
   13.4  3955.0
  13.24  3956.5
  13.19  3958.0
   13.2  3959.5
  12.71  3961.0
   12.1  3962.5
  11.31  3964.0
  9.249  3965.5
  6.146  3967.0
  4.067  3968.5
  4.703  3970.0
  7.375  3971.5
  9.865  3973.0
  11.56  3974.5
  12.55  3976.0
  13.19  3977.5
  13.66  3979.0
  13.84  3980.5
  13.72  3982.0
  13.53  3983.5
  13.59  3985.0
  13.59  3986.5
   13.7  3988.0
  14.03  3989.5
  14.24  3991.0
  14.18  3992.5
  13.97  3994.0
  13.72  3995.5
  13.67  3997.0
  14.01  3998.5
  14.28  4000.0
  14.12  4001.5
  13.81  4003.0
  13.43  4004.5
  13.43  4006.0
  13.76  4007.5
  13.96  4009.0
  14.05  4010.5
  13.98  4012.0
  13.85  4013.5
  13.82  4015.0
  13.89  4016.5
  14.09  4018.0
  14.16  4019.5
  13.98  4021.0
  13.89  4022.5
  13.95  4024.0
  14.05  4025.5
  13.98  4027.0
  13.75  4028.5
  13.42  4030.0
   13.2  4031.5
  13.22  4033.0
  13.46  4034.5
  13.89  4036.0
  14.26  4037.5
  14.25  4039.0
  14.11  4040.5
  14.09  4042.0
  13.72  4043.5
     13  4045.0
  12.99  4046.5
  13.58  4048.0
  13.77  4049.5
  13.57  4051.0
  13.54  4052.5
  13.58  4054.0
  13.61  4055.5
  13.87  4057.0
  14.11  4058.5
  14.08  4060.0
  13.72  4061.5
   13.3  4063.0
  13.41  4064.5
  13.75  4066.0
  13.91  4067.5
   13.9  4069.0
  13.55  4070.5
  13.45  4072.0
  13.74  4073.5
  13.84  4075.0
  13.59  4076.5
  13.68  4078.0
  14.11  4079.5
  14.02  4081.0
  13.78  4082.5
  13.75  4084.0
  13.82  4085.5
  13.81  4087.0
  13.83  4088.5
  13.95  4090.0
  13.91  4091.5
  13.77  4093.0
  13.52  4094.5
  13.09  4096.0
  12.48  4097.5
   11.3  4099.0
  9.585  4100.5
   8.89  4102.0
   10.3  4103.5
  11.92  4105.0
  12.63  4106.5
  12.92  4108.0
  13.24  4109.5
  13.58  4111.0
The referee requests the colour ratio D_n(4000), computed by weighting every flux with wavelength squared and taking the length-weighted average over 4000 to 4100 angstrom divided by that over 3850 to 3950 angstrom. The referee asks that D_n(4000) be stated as 1.21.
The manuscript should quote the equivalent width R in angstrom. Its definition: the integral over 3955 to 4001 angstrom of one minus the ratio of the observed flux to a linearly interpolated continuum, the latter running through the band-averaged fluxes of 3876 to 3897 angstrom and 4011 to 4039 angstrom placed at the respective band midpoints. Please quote 3.7 angstrom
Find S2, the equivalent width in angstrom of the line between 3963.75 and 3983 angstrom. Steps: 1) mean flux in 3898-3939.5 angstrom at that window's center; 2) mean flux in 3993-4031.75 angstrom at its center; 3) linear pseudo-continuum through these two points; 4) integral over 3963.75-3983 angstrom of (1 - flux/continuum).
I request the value 4.19 angstrom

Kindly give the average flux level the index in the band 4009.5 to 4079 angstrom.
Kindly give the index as 13.8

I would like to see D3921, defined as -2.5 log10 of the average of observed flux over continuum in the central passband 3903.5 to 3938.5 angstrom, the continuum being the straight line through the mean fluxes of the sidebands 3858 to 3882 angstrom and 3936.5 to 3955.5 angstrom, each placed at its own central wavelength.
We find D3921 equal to 0.13 mag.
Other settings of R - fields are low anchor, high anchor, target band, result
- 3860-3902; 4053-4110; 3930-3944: 4.5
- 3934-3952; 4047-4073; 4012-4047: -1.9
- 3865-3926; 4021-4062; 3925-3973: 9.8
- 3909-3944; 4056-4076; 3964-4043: -2.1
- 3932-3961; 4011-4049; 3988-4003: -1.4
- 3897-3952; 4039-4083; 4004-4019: -0.9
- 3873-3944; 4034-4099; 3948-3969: 1.2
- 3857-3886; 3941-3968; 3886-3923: 0.5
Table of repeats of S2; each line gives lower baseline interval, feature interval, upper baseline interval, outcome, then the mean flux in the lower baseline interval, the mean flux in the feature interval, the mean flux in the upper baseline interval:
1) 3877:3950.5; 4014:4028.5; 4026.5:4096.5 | -0.9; 11.8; 14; 13.7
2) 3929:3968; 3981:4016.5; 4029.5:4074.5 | -4.7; 10.9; 13.8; 13.7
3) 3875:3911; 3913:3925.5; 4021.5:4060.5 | -0.5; 12.4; 13.1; 13.7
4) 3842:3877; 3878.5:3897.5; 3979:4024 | 2.5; 13.4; 11.7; 13.9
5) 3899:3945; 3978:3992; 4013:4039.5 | -0.9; 11.6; 13.8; 13.8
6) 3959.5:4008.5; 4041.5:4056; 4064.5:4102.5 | -0.7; 12.2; 13.5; 13.3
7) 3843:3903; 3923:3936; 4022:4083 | 4.3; 12.8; 8.74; 13.7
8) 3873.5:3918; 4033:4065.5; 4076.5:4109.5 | -2.3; 12.6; 13.7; 12.8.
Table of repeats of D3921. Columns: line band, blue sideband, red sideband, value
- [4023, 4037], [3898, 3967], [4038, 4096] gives -0.04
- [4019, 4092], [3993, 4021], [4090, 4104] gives -0.07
